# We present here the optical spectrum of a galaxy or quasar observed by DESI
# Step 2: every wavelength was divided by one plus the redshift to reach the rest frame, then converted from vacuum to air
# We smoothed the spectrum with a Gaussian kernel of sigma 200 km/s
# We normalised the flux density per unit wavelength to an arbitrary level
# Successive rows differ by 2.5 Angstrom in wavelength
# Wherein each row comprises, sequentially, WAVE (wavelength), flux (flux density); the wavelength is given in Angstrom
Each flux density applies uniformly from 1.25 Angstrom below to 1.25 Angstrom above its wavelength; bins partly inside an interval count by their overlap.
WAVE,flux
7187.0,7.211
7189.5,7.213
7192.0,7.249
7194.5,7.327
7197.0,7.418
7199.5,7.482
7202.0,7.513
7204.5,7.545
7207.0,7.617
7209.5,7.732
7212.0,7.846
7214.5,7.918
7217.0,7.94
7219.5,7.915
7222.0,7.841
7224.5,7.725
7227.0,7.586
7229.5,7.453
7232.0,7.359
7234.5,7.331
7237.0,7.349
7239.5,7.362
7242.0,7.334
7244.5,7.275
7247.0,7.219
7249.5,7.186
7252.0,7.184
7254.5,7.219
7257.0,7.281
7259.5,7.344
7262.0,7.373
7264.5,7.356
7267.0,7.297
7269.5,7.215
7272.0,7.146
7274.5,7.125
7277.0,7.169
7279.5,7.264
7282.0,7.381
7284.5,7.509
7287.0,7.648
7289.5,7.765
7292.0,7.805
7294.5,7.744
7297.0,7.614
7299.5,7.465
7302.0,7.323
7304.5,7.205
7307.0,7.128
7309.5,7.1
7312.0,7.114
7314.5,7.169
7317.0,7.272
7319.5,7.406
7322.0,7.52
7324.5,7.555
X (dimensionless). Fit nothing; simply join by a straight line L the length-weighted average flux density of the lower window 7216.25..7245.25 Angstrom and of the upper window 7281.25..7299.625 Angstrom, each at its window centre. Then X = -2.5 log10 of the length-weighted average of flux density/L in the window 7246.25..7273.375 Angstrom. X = 0.05 mag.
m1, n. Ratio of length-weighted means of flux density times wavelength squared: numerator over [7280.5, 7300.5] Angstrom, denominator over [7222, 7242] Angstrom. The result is 1.04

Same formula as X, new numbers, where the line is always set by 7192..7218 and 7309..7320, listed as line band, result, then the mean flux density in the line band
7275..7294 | -0.03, 7.5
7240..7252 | 0.03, 7.25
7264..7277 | 0.02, 7.21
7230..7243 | 0.02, 7.35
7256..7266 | 0.01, 7.34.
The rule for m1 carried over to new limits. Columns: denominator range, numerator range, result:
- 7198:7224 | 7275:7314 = 0.98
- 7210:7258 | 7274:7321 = 1.00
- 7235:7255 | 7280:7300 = 1.06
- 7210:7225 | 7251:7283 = 0.94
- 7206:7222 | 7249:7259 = 0.93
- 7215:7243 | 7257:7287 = 0.98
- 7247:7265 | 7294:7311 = 1.02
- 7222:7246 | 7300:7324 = 1.00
